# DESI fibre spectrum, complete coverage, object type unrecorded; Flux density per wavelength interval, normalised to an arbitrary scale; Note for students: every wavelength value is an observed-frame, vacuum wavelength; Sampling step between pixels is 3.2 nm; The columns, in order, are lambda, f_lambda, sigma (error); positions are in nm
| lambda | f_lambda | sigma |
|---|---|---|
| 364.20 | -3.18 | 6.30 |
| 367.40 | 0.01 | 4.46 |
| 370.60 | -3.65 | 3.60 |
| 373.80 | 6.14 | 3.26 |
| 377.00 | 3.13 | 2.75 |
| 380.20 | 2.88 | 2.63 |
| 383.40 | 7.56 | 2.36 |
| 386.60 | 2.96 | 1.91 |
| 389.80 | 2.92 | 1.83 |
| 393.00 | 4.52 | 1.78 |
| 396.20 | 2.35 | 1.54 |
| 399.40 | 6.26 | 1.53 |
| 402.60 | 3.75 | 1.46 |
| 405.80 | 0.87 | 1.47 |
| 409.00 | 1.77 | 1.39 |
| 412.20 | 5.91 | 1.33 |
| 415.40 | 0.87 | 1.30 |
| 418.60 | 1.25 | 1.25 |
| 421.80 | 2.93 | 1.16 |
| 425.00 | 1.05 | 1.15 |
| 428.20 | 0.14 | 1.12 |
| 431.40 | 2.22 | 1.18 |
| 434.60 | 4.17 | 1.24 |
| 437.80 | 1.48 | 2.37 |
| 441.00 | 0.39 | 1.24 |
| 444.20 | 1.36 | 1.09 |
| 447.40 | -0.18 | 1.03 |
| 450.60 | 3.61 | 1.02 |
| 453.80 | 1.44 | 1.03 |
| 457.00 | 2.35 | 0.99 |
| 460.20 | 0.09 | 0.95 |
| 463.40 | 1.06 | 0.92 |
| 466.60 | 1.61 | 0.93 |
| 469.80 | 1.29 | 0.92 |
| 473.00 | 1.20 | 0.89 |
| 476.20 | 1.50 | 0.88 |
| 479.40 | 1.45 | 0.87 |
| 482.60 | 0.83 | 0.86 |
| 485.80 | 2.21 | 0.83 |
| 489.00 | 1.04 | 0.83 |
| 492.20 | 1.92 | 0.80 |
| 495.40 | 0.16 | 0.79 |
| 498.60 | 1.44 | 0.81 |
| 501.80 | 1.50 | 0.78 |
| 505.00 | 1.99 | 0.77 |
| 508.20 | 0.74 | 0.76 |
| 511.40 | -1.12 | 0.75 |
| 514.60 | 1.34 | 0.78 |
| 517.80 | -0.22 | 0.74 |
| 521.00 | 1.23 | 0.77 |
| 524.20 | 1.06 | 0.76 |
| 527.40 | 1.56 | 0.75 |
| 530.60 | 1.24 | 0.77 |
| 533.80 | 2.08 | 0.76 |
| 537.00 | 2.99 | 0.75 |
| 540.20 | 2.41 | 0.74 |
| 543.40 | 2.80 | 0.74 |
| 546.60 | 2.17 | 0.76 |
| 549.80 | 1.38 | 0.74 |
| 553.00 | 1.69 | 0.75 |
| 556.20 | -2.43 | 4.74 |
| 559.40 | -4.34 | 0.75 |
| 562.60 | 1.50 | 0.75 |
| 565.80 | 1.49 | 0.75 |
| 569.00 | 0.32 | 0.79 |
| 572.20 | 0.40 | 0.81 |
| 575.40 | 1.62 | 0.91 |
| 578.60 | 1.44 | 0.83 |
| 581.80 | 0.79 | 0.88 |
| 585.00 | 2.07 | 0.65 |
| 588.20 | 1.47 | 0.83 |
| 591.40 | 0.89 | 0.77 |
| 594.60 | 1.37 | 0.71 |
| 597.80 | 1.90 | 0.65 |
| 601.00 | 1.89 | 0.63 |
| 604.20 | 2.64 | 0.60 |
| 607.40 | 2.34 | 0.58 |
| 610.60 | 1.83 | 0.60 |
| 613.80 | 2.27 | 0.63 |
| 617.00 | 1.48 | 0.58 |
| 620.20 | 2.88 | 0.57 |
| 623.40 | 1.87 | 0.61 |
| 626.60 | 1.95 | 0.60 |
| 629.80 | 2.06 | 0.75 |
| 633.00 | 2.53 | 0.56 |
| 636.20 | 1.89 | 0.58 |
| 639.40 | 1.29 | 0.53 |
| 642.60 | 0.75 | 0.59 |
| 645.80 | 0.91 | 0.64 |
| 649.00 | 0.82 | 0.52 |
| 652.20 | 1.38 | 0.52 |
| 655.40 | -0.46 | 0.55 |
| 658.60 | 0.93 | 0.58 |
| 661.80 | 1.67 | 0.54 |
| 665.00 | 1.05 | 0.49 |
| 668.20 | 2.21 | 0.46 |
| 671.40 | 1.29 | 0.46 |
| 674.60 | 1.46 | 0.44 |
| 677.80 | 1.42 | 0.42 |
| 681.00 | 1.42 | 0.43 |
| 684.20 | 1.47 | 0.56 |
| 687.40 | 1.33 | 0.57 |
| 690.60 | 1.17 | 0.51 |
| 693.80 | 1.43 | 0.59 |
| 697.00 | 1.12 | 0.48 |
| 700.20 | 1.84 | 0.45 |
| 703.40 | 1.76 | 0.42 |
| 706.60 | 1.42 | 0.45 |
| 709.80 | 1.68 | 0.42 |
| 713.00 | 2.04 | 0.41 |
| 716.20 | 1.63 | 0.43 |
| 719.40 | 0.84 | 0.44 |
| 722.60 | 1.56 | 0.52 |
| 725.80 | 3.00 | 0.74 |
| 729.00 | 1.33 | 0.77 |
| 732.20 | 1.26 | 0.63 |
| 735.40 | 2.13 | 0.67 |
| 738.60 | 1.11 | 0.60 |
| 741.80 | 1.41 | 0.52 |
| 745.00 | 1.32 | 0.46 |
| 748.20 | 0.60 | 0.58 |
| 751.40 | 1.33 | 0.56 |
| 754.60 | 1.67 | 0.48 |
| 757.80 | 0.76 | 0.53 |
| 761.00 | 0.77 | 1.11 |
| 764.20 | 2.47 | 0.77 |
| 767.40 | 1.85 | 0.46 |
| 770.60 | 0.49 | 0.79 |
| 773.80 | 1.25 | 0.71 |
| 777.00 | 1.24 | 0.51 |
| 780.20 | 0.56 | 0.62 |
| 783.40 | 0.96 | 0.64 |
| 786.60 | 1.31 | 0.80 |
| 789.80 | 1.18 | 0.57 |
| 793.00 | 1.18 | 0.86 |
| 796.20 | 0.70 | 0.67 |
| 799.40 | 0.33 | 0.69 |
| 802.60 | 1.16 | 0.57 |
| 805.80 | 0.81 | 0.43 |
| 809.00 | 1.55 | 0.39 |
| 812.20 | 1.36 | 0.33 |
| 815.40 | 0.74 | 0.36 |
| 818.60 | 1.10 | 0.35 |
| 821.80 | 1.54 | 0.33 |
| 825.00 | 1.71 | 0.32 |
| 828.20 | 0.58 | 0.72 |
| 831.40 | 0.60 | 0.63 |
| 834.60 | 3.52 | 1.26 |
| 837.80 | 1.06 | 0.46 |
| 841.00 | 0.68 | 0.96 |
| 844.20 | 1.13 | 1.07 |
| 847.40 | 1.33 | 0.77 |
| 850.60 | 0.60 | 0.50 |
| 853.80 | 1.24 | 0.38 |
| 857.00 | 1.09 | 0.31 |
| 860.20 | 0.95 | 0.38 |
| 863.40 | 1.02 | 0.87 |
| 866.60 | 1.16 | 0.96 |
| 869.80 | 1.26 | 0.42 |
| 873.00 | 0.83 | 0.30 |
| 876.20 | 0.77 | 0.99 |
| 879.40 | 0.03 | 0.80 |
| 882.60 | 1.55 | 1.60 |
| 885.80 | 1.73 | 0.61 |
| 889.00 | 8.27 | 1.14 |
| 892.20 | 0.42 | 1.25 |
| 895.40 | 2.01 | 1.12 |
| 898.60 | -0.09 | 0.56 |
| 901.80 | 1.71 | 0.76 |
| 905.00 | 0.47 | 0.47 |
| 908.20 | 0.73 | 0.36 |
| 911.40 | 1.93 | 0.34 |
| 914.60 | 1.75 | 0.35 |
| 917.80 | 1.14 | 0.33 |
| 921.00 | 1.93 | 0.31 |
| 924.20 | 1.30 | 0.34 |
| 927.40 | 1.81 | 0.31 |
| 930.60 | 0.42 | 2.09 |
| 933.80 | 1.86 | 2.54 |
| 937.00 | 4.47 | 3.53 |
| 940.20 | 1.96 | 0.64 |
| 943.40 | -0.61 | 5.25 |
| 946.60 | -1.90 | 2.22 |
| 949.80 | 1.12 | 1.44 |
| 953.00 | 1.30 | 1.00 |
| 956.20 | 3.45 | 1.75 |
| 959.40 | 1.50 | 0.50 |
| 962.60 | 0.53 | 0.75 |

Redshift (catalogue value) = 1.385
